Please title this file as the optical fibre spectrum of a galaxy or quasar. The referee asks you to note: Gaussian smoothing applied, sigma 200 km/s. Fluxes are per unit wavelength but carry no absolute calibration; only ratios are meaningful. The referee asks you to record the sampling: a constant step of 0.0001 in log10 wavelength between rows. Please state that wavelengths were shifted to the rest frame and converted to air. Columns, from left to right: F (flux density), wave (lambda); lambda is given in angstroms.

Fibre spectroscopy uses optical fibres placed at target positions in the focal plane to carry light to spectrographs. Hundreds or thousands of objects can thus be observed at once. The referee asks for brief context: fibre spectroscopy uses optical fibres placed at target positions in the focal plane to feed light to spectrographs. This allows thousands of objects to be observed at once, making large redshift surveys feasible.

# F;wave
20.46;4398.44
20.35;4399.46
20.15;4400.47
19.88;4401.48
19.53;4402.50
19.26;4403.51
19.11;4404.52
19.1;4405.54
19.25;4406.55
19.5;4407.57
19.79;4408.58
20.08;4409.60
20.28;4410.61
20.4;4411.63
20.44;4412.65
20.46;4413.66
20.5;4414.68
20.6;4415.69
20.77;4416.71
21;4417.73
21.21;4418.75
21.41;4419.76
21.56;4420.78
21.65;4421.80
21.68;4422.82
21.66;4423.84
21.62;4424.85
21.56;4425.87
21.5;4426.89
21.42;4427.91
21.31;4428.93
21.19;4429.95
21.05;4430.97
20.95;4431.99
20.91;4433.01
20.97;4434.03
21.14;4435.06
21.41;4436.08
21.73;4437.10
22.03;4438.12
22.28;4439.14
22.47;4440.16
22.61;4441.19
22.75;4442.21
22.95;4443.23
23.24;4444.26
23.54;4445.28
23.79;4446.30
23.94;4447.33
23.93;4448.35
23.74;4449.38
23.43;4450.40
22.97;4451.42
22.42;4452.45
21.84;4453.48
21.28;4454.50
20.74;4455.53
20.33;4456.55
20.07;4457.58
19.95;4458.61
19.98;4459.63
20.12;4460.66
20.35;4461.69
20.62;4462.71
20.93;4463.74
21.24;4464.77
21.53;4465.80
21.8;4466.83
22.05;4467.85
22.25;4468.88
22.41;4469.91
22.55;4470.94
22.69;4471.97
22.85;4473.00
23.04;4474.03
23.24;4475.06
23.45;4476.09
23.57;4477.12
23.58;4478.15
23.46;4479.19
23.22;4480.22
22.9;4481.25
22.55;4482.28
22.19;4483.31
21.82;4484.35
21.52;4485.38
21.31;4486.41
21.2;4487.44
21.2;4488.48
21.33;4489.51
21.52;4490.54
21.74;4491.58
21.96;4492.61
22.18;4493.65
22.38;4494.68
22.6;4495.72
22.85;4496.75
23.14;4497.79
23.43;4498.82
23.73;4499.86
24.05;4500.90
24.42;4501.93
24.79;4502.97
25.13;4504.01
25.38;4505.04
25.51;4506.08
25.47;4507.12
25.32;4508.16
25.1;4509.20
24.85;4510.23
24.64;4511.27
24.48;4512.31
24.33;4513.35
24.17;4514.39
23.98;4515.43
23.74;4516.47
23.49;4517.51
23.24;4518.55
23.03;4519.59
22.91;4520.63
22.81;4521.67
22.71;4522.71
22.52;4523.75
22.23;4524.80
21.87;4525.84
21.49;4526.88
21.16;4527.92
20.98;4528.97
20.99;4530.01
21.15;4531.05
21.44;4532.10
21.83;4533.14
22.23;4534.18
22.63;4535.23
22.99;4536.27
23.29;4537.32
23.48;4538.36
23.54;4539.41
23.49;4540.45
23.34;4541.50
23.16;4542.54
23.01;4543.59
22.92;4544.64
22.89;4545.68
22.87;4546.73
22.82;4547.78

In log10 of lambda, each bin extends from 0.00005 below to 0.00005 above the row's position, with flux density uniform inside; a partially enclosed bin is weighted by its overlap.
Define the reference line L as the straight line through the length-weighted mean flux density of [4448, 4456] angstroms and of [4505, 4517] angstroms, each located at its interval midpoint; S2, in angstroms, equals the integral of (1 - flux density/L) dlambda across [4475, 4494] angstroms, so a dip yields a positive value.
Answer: 1.1 angstroms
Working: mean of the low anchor 22.5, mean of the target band 22.3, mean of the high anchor 24.7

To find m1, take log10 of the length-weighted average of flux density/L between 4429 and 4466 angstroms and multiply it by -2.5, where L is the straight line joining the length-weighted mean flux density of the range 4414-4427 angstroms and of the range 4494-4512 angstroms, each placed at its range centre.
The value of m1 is 0.02 mag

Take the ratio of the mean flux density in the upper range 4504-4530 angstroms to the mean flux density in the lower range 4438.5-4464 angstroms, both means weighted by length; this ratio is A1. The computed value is 1.07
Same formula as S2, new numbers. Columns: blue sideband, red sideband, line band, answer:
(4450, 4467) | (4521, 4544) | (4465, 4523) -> -3.8 angstroms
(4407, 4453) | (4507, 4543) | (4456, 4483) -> 0.4 angstroms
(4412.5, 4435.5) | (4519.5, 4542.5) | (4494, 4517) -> -2.2 angstroms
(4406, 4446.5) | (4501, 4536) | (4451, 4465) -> 0.7 angstroms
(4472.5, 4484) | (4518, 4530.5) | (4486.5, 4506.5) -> -0.3 angstroms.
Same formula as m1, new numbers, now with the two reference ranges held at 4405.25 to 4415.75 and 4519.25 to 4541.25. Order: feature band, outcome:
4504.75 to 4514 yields -0.14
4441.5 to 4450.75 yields -0.14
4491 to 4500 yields -0.05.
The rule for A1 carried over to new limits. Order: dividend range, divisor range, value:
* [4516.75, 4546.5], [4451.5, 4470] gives 1.07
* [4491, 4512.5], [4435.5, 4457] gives 1.06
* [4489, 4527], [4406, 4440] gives 1.12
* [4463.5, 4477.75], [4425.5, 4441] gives 1.05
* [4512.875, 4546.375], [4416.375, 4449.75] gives 1.03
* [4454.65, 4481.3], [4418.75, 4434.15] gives 1.02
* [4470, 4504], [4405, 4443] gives 1.08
